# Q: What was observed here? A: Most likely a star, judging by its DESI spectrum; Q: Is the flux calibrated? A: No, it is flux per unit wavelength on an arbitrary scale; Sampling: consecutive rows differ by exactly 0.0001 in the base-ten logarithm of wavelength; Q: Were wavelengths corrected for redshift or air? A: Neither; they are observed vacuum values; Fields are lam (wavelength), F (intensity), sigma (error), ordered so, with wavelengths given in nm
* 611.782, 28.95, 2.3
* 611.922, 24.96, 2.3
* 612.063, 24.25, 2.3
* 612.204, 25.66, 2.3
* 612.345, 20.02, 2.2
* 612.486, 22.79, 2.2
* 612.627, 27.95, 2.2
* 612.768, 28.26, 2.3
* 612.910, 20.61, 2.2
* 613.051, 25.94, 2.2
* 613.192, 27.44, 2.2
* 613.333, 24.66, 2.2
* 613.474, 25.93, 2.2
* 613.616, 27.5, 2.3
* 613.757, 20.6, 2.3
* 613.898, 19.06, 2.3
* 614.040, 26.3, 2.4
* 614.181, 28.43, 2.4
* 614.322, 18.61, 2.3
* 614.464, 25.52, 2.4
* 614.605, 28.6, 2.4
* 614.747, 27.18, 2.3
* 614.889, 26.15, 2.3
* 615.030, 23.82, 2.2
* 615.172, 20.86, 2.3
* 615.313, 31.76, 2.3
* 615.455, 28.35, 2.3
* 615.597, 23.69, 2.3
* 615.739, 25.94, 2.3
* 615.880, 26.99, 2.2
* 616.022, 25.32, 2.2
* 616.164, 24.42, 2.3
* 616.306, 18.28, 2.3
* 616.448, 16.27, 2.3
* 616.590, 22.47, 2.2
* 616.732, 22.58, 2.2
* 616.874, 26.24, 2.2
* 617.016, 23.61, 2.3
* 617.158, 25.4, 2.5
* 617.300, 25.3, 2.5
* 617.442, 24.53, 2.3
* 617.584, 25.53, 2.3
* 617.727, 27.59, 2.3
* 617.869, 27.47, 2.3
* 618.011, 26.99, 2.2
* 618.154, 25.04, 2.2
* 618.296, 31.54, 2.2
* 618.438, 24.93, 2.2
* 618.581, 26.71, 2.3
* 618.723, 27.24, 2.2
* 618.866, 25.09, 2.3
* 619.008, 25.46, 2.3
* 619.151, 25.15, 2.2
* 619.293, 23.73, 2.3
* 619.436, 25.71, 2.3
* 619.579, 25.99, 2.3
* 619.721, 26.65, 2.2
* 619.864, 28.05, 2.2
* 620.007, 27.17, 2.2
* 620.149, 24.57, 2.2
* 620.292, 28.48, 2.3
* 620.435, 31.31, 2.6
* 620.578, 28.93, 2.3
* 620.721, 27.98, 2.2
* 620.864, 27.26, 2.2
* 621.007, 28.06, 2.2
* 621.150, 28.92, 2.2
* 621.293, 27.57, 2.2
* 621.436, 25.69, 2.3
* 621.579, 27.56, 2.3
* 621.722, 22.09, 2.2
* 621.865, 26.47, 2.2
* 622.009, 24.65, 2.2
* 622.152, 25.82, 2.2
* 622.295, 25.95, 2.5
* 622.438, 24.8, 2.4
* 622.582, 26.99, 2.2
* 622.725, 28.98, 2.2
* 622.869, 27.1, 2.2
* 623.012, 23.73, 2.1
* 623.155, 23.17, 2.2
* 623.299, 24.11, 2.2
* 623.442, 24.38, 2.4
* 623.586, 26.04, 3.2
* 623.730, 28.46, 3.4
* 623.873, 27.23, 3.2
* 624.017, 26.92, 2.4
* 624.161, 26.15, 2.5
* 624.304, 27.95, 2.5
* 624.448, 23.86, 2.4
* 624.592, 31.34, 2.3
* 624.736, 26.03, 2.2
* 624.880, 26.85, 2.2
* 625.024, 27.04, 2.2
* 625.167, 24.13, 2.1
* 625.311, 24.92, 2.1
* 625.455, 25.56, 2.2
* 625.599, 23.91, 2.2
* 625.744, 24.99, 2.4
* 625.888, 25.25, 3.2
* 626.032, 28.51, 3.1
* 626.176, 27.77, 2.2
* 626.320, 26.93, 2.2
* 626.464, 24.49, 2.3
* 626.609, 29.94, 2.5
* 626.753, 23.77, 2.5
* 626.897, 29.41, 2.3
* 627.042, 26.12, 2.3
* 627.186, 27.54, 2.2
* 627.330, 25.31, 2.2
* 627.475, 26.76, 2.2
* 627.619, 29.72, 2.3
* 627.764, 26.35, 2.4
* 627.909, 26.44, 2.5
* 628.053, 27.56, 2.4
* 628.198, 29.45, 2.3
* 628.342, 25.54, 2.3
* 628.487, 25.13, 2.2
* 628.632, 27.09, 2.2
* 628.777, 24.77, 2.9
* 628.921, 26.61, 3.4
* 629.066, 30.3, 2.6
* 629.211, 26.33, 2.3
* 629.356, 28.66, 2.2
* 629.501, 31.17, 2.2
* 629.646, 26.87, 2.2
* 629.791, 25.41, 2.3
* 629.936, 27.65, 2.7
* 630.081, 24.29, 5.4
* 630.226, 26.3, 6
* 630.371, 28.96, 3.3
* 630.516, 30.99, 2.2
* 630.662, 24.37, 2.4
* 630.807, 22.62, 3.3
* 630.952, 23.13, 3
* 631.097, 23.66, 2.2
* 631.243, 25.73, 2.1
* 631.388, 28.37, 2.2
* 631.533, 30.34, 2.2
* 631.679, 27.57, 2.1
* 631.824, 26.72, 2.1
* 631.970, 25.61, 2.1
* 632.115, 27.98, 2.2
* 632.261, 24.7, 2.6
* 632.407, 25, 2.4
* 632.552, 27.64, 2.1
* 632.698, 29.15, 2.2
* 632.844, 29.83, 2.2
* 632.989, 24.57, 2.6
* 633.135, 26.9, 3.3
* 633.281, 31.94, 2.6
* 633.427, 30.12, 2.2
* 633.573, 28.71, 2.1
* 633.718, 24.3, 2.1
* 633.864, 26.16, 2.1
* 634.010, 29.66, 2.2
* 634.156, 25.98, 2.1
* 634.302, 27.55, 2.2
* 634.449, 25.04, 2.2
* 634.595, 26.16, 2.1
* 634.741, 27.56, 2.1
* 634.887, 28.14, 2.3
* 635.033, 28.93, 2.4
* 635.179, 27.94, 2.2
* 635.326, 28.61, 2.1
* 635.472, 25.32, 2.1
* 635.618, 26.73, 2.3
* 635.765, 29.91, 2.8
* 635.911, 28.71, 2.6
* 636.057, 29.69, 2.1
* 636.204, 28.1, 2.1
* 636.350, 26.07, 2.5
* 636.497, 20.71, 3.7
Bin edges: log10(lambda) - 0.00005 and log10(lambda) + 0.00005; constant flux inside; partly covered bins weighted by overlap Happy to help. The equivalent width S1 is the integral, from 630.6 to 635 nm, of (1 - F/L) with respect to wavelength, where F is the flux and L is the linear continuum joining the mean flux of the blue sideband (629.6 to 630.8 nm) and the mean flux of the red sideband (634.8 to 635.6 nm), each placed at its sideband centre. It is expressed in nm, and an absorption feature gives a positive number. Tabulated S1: 0.05 nm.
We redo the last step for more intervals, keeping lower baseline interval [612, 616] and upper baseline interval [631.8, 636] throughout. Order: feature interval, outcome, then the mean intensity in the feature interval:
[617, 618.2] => -0.01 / 25.8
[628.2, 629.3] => 0.00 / 26.8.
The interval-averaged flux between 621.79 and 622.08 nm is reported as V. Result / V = 25.5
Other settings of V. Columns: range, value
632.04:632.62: 26.3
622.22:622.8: 26.7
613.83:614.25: 24.6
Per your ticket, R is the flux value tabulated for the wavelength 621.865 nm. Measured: 26.47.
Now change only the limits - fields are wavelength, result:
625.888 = 25.25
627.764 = 26.35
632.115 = 27.98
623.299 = 24.11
